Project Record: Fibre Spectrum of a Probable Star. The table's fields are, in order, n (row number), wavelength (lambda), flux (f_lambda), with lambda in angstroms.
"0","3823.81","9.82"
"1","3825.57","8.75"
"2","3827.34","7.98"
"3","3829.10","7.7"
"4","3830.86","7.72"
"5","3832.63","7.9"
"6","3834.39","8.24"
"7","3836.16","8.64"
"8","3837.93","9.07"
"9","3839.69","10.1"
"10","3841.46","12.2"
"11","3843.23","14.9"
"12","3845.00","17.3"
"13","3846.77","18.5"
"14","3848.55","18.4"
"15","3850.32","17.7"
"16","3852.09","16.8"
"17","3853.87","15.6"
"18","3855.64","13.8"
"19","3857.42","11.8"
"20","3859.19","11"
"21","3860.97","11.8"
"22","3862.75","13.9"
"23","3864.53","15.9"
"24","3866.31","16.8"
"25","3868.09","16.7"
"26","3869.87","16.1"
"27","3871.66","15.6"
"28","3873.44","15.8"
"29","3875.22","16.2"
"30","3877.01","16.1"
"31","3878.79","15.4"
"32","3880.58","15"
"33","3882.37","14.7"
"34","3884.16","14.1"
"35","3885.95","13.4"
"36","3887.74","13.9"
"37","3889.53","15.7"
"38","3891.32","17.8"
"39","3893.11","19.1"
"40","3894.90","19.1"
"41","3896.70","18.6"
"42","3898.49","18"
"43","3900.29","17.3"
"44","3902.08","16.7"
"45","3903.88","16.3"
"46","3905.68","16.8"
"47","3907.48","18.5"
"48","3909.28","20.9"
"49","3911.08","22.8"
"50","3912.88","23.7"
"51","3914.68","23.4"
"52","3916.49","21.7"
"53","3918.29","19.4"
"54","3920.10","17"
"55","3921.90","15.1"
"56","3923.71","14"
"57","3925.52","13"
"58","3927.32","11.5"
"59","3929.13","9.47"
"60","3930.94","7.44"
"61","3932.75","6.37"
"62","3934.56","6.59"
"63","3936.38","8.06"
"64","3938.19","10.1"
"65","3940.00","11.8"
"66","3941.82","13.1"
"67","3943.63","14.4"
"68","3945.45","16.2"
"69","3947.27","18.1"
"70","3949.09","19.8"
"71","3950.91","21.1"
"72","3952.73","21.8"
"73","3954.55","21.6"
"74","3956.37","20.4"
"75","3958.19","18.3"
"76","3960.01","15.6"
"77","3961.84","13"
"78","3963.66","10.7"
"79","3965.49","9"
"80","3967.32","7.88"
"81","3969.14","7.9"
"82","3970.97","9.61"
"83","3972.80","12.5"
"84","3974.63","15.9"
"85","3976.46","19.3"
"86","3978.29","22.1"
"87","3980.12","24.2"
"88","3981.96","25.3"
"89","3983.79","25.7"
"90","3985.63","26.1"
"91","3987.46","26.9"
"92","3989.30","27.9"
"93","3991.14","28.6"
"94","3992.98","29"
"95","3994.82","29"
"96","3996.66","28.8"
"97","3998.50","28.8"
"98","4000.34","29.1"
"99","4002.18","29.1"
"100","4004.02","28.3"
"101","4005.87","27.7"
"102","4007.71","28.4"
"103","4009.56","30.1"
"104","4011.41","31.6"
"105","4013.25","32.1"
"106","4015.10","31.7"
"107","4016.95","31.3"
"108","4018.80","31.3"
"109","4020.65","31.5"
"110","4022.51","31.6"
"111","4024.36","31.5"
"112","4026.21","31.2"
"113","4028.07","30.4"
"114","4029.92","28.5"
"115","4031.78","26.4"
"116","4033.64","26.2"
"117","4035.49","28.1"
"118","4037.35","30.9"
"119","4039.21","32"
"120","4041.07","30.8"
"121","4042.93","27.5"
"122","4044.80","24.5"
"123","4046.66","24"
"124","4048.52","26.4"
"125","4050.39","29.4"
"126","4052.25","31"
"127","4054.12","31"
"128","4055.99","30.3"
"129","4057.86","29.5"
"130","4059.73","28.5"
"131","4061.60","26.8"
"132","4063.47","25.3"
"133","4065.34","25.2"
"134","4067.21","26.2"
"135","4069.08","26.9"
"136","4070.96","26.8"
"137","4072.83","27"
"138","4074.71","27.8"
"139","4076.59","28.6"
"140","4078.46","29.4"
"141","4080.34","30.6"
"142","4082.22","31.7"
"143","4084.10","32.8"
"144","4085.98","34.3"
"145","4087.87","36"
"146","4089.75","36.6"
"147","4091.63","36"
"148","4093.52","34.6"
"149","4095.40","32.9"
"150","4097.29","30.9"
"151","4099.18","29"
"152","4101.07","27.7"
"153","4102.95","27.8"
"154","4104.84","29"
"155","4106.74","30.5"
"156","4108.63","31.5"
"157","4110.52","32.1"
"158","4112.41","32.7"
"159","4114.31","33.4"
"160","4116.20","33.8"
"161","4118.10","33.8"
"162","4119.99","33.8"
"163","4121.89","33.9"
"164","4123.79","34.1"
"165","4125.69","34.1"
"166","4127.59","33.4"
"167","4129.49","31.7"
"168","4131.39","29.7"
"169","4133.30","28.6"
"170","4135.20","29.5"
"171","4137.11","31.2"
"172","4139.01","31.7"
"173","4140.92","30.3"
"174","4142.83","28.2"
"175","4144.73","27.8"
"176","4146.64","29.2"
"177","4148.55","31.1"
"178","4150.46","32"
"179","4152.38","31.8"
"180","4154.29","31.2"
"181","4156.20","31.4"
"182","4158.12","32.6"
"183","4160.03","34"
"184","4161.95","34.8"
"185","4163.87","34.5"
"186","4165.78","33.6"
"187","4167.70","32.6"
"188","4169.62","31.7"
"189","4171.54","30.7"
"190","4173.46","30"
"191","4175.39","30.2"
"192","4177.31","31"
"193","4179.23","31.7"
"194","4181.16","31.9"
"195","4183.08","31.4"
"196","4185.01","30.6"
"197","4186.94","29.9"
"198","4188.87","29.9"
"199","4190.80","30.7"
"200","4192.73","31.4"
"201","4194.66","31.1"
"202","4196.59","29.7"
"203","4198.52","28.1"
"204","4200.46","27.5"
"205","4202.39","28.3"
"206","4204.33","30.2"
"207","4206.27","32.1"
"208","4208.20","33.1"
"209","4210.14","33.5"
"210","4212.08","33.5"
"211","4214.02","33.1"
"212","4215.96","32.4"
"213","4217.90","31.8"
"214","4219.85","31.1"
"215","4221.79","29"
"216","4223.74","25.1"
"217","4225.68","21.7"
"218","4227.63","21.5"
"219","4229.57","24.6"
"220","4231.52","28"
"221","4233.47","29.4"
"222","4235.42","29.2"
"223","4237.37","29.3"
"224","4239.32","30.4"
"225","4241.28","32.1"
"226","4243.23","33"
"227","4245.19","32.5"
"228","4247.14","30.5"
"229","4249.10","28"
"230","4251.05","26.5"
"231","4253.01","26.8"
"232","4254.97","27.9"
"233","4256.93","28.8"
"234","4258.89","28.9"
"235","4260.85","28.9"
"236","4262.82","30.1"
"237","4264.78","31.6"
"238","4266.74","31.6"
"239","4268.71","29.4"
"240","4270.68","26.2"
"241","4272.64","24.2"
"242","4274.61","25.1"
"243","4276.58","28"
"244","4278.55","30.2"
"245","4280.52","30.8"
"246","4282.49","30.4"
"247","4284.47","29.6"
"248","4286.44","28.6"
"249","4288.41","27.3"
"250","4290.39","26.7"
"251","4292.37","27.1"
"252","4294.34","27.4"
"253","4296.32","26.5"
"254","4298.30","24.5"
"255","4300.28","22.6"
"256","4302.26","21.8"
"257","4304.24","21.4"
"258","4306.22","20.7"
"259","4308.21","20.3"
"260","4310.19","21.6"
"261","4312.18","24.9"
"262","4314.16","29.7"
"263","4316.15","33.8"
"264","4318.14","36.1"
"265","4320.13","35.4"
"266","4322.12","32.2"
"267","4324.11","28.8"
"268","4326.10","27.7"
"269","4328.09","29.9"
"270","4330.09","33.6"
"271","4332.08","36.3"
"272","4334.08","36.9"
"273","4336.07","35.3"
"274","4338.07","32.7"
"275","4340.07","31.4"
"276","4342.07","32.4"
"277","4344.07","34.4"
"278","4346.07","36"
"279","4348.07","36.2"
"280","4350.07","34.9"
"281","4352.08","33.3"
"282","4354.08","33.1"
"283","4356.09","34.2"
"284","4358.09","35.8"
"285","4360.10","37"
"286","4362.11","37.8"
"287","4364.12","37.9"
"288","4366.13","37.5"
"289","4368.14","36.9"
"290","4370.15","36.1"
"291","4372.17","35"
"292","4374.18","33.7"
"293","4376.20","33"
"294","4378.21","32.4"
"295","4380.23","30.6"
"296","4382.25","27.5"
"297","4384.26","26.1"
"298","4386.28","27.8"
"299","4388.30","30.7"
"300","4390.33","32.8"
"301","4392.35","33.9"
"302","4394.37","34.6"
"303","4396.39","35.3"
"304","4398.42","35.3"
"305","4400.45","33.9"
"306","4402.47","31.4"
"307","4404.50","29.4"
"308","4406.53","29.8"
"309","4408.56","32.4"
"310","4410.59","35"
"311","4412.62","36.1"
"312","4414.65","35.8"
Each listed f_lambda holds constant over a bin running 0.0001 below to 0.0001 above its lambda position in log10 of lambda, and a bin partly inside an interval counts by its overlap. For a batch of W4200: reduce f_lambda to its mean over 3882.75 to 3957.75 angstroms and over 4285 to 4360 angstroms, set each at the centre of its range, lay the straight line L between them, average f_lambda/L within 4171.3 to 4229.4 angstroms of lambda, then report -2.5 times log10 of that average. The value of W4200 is -0.16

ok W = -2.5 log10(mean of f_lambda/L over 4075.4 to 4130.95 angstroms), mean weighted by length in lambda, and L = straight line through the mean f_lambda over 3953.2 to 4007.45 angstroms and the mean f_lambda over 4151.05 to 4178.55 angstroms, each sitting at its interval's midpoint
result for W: -0.13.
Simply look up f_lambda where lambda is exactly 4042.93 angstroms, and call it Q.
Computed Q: 27.5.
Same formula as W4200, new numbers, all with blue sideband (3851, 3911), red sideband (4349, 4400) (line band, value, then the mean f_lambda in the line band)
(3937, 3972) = 0.257 mag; 14.7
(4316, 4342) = -0.031 mag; 33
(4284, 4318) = 0.204 mag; 25.8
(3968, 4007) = -0.195 mag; 23.8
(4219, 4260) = 0.022 mag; 28.3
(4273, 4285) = 0.058 mag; 28.7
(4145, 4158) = -0.203 mag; 31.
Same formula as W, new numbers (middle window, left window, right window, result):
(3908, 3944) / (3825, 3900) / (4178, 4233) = 0.17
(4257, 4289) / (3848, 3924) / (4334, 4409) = 0.05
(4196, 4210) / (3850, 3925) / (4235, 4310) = -0.17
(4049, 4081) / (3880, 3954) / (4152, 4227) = -0.17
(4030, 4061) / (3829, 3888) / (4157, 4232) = -0.23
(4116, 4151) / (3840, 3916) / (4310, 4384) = -0.22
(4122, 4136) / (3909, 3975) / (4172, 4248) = -0.24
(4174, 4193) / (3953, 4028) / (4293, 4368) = -0.10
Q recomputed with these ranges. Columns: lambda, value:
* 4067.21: 26.2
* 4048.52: 26.4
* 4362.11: 37.8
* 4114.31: 33.4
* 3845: 17.3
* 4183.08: 31.4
